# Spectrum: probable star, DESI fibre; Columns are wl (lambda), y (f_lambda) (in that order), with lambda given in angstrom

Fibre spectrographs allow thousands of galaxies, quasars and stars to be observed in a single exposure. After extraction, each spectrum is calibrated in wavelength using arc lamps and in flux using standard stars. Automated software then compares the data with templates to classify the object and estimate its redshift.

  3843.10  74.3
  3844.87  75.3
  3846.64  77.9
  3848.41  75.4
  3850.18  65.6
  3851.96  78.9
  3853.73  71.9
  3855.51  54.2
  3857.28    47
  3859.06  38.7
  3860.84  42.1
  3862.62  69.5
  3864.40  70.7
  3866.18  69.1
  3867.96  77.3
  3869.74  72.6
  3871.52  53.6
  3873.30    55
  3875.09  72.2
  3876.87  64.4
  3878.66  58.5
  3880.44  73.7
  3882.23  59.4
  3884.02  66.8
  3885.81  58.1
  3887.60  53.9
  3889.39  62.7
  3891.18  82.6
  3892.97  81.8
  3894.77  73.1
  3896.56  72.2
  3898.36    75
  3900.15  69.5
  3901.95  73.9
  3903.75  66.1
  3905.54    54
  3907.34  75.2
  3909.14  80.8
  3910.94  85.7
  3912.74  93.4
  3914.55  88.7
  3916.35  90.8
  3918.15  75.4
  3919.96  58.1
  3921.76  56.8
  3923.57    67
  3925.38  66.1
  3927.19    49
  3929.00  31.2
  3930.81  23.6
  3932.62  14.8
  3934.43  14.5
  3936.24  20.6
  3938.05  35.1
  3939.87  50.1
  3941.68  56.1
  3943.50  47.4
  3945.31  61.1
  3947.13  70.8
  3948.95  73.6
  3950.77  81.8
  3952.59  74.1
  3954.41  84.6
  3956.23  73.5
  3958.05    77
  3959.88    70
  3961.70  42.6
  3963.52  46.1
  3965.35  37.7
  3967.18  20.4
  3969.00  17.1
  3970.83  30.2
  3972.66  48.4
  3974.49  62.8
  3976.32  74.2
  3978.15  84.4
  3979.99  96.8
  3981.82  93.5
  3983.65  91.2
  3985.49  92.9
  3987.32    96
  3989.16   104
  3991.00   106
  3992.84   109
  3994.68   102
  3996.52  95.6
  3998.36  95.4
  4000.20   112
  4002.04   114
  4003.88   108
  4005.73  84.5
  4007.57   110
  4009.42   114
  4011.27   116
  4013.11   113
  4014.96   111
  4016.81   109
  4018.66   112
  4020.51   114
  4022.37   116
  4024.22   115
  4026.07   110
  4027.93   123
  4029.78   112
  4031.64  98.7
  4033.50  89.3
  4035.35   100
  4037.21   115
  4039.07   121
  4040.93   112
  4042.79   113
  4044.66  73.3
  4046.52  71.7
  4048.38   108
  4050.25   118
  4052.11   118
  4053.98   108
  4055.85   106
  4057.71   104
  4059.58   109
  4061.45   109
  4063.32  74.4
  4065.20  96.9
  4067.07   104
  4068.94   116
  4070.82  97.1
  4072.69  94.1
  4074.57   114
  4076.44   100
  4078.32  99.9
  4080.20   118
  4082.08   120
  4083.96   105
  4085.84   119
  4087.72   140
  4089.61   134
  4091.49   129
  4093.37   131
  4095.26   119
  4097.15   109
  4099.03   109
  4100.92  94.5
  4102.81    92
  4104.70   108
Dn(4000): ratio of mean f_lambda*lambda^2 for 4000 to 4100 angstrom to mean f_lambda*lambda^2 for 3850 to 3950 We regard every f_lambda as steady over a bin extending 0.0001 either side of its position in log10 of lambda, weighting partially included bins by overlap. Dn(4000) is 1.90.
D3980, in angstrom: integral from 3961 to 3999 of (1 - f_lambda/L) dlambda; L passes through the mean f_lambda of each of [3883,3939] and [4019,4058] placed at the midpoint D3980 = 6.0 angstrom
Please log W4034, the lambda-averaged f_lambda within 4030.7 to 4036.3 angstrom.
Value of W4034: 96.1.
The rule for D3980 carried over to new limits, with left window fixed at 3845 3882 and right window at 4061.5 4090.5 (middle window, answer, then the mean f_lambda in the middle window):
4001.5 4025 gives -3.6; 110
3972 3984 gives 1.3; 78.8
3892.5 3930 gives 1.9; 70.4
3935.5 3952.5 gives 5.2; 56.4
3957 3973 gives 7.9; 43.3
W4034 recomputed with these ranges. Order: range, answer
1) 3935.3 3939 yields 27.9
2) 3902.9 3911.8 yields 72.4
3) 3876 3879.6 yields 61.7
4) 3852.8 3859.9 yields 53.2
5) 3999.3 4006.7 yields 105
